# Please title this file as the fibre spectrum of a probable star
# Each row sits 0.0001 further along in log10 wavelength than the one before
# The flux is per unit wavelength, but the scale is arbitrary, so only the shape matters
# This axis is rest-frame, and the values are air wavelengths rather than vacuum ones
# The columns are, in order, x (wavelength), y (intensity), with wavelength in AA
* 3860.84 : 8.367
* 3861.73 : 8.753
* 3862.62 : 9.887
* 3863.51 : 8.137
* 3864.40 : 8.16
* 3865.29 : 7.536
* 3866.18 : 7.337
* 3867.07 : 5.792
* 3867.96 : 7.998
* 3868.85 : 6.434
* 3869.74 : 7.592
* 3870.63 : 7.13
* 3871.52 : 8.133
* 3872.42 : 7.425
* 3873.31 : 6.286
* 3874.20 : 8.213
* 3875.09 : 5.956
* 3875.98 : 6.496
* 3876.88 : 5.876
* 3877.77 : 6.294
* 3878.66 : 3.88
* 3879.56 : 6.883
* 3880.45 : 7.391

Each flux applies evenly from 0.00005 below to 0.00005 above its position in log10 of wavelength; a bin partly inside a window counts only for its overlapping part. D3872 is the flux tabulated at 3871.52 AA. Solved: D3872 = 8.133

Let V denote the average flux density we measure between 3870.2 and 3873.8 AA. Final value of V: 7.25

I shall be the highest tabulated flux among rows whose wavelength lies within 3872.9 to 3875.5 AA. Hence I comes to 8.213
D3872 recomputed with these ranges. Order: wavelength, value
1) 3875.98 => 6.496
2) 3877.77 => 6.294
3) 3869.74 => 7.592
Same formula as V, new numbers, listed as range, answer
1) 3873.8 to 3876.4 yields 6.88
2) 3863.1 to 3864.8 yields 8.15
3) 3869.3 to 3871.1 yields 7.38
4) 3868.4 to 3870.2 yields 7.03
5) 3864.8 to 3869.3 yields 7.04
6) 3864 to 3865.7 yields 7.85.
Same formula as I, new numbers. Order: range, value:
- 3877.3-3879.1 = 6.294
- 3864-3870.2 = 8.16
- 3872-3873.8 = 7.425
